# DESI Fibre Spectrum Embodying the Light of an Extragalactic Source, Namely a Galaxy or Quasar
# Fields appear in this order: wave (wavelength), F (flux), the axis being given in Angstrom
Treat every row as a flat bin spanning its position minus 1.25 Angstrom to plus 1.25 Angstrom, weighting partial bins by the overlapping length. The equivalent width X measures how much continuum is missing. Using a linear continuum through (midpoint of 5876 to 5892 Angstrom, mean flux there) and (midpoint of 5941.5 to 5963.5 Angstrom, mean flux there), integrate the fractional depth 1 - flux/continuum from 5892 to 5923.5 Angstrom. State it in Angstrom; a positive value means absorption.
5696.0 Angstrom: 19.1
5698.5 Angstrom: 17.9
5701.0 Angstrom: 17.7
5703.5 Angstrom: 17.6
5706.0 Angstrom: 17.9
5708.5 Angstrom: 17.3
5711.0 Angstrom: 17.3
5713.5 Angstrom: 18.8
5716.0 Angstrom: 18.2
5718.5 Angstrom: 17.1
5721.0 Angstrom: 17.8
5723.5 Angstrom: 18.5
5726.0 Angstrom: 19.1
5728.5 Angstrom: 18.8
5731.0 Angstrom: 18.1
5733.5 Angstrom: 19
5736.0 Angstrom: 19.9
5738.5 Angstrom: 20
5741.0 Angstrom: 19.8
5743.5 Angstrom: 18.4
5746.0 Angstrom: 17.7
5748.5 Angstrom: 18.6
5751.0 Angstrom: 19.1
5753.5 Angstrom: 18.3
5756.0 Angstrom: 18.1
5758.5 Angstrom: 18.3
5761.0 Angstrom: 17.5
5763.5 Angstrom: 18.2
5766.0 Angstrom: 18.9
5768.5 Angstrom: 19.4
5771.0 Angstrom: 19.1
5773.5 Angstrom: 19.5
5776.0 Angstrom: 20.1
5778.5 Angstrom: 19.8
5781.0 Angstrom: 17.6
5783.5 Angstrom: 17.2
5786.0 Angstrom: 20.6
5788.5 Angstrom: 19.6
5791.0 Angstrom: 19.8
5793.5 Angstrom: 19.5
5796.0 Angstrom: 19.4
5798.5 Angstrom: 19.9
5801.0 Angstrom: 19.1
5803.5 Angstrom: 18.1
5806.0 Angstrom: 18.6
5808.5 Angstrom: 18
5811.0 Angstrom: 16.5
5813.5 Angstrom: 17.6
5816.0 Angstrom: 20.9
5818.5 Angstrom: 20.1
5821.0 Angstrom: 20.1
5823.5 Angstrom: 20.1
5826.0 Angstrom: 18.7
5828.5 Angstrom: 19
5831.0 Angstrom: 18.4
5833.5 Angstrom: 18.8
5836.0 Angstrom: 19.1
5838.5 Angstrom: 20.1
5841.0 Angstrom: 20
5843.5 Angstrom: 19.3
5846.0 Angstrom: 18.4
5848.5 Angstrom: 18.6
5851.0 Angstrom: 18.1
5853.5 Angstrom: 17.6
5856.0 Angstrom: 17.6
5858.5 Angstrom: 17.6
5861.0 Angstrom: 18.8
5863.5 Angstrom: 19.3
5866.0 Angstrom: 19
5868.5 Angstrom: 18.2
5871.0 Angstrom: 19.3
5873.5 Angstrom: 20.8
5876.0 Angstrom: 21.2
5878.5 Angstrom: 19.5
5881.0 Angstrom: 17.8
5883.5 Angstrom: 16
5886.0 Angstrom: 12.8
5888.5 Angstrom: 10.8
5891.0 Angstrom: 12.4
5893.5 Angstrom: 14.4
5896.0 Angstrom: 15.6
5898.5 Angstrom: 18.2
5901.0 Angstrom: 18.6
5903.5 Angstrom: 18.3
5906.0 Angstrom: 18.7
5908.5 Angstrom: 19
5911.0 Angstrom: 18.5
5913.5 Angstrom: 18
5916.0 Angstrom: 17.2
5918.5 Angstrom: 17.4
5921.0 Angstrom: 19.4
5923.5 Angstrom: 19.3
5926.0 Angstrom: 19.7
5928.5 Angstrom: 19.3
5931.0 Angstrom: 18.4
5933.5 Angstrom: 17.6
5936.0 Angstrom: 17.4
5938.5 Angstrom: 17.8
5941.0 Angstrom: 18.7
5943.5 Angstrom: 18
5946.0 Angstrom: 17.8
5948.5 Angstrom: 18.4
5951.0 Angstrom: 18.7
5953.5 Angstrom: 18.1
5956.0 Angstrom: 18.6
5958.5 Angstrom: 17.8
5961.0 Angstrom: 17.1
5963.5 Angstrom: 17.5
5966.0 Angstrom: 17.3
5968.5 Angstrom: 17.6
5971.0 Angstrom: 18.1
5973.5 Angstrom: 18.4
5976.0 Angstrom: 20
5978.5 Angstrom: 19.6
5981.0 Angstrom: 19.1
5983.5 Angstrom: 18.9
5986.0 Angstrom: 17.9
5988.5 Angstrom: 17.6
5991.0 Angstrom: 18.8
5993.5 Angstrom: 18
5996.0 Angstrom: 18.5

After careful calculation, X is -2.8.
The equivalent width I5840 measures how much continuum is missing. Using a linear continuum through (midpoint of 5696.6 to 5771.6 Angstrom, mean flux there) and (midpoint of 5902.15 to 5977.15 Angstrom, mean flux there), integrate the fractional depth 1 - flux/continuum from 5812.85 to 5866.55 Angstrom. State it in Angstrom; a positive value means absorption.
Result -1.9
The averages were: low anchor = 18.4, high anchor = 18.3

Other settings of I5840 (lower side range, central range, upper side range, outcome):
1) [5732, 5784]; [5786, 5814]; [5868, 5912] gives -0.8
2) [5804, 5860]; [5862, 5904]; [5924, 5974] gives 3.0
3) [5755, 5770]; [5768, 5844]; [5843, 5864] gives -3.3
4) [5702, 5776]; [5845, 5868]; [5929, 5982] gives 0.0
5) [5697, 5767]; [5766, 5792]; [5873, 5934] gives -1.6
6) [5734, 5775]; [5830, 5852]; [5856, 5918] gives -1.3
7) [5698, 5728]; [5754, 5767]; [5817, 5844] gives 0.3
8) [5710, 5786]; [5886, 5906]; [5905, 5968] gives 3.1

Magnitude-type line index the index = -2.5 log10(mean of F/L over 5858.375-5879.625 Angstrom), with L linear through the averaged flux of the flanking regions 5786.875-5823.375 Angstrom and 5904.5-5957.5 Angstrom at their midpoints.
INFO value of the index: -0.04 mag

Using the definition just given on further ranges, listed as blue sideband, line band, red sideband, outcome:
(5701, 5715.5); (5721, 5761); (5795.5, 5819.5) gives -0.03 mag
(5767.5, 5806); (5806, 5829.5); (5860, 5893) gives -0.02 mag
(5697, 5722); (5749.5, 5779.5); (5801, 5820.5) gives -0.04 mag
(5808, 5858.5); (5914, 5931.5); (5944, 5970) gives -0.03 mag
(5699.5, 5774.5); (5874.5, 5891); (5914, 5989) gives 0.14 mag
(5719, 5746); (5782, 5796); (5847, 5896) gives -0.06 mag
